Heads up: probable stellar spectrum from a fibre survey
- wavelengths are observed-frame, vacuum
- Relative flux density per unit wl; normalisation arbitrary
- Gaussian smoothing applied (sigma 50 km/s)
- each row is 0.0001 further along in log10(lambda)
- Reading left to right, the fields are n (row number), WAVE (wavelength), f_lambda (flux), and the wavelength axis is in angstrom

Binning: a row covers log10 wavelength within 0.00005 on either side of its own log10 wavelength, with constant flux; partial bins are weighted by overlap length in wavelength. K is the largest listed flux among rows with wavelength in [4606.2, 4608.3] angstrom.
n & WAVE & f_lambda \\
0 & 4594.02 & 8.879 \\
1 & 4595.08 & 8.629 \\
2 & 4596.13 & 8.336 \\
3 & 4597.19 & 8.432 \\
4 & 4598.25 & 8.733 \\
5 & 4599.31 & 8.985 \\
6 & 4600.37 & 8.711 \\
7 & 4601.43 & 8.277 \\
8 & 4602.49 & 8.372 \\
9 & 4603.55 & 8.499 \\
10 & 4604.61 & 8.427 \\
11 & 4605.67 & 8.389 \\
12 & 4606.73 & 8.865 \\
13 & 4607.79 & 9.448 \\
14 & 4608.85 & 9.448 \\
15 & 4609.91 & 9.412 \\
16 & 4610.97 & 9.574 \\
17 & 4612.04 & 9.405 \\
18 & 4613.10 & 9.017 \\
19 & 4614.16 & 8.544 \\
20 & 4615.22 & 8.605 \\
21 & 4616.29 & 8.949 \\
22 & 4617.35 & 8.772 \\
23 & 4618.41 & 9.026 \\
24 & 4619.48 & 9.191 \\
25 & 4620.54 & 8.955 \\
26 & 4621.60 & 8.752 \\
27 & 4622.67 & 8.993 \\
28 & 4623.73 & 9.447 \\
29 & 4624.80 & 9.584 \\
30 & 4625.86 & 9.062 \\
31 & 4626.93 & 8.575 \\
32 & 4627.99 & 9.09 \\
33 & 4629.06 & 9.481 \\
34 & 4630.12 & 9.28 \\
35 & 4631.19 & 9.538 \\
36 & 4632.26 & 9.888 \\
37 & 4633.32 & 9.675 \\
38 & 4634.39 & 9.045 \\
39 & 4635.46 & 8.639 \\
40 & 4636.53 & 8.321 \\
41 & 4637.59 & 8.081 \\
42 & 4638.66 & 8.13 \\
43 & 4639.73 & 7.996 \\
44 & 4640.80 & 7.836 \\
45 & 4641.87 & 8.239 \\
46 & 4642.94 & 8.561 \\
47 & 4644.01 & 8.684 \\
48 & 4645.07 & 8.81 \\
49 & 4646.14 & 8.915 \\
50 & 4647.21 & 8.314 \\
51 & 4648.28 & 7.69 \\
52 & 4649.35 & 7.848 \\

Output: 9.448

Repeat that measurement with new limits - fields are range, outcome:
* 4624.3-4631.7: 9.584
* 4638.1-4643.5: 8.561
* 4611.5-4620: 9.405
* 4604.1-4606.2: 8.427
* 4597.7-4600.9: 8.985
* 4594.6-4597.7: 8.629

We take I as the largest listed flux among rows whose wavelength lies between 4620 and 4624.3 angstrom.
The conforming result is 9.447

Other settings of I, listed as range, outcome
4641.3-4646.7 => 8.915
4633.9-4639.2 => 9.045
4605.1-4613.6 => 9.574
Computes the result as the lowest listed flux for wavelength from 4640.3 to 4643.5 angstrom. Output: 7.836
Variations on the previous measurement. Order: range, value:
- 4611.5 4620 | 8.544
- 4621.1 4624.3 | 8.752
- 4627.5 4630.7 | 9.09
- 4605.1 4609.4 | 8.389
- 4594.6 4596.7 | 8.336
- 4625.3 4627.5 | 8.575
